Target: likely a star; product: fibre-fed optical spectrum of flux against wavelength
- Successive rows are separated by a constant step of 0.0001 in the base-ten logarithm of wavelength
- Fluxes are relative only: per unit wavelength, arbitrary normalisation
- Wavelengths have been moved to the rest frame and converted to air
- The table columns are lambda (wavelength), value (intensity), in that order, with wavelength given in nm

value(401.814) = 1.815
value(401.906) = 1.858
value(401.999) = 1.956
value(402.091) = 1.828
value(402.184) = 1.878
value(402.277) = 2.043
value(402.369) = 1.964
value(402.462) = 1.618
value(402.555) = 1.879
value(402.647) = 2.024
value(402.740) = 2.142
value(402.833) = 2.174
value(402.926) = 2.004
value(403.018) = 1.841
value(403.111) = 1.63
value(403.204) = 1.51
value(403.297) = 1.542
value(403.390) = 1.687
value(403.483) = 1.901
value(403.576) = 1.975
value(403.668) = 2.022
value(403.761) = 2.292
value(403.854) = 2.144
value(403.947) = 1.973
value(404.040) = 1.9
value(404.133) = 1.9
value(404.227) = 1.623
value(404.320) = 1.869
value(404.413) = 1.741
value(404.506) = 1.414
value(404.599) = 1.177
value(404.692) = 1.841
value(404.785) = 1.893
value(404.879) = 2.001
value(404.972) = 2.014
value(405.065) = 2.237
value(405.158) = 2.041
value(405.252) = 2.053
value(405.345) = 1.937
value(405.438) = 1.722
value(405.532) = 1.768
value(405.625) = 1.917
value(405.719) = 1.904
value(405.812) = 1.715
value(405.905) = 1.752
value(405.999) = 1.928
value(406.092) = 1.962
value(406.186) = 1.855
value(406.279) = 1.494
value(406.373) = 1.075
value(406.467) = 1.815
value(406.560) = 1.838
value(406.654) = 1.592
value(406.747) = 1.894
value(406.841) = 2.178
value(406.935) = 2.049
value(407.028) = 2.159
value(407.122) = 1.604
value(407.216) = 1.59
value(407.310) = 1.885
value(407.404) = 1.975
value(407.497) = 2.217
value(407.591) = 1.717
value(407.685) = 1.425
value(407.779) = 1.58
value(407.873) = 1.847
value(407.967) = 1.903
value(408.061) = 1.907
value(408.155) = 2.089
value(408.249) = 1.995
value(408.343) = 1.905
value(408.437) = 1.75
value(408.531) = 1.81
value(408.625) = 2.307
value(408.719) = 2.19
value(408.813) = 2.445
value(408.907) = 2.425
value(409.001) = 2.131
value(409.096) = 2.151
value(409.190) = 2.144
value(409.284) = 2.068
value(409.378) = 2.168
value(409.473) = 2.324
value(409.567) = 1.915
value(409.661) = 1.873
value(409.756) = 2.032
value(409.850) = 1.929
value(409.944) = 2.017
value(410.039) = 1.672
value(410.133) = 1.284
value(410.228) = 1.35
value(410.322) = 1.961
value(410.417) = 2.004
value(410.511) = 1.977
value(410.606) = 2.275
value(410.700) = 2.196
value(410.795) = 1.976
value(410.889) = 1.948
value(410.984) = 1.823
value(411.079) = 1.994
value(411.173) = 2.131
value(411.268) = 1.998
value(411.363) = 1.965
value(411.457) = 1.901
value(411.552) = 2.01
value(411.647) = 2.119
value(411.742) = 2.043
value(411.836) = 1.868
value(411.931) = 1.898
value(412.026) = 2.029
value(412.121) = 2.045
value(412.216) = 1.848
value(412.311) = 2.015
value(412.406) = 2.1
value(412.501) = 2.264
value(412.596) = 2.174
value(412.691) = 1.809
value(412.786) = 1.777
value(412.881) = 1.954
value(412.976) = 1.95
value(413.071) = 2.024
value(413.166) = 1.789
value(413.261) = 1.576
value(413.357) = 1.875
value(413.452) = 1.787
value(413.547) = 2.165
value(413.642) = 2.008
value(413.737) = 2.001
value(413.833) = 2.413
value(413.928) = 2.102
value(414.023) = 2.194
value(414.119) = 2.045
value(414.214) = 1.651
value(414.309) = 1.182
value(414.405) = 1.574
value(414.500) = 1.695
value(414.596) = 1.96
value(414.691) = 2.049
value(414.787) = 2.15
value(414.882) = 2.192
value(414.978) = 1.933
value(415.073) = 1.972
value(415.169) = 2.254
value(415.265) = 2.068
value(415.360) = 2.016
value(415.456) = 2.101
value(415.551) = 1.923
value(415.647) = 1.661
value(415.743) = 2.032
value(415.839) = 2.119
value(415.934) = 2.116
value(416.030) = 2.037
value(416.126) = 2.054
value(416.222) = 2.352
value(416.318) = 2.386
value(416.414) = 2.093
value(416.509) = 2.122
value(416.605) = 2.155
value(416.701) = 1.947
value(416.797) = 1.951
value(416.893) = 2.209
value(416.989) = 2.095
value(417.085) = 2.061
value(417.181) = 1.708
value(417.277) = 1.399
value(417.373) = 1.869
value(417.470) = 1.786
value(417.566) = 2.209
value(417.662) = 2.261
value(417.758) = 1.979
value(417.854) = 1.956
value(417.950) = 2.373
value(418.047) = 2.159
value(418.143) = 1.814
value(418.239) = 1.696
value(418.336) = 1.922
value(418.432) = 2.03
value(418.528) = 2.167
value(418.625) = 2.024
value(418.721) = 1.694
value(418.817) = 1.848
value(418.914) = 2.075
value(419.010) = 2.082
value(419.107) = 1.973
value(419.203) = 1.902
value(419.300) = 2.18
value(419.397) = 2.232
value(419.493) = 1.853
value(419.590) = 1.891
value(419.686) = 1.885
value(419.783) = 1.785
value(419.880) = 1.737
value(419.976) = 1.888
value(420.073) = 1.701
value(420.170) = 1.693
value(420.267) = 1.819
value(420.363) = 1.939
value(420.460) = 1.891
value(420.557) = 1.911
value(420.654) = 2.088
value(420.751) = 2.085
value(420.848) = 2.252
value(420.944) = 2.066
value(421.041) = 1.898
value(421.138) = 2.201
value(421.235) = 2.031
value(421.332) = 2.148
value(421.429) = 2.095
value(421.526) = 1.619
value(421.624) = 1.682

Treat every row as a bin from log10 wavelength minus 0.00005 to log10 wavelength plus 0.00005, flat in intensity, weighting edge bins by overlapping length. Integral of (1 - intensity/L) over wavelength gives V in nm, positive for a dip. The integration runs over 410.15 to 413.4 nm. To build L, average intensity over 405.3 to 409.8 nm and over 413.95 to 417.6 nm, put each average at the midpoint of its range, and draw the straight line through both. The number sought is -0.01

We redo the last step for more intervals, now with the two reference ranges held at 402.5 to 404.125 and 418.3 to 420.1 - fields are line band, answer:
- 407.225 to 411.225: -0.079 nm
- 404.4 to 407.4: 0.165 nm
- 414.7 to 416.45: -0.128 nm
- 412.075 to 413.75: -0.016 nm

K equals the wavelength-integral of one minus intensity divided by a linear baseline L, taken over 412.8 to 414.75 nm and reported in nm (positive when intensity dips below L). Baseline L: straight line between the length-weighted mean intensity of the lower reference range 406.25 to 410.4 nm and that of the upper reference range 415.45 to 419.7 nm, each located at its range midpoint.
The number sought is 0.07 nm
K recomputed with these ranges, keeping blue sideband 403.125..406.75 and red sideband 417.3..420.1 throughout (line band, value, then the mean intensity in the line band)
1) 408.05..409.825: -0.219 nm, 2.09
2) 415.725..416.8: -0.104 nm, 2.12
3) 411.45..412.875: -0.077 nm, 1.99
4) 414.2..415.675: 0.011 nm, 1.91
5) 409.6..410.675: 0.006 nm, 1.86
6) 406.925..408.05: 0.011 nm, 1.82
